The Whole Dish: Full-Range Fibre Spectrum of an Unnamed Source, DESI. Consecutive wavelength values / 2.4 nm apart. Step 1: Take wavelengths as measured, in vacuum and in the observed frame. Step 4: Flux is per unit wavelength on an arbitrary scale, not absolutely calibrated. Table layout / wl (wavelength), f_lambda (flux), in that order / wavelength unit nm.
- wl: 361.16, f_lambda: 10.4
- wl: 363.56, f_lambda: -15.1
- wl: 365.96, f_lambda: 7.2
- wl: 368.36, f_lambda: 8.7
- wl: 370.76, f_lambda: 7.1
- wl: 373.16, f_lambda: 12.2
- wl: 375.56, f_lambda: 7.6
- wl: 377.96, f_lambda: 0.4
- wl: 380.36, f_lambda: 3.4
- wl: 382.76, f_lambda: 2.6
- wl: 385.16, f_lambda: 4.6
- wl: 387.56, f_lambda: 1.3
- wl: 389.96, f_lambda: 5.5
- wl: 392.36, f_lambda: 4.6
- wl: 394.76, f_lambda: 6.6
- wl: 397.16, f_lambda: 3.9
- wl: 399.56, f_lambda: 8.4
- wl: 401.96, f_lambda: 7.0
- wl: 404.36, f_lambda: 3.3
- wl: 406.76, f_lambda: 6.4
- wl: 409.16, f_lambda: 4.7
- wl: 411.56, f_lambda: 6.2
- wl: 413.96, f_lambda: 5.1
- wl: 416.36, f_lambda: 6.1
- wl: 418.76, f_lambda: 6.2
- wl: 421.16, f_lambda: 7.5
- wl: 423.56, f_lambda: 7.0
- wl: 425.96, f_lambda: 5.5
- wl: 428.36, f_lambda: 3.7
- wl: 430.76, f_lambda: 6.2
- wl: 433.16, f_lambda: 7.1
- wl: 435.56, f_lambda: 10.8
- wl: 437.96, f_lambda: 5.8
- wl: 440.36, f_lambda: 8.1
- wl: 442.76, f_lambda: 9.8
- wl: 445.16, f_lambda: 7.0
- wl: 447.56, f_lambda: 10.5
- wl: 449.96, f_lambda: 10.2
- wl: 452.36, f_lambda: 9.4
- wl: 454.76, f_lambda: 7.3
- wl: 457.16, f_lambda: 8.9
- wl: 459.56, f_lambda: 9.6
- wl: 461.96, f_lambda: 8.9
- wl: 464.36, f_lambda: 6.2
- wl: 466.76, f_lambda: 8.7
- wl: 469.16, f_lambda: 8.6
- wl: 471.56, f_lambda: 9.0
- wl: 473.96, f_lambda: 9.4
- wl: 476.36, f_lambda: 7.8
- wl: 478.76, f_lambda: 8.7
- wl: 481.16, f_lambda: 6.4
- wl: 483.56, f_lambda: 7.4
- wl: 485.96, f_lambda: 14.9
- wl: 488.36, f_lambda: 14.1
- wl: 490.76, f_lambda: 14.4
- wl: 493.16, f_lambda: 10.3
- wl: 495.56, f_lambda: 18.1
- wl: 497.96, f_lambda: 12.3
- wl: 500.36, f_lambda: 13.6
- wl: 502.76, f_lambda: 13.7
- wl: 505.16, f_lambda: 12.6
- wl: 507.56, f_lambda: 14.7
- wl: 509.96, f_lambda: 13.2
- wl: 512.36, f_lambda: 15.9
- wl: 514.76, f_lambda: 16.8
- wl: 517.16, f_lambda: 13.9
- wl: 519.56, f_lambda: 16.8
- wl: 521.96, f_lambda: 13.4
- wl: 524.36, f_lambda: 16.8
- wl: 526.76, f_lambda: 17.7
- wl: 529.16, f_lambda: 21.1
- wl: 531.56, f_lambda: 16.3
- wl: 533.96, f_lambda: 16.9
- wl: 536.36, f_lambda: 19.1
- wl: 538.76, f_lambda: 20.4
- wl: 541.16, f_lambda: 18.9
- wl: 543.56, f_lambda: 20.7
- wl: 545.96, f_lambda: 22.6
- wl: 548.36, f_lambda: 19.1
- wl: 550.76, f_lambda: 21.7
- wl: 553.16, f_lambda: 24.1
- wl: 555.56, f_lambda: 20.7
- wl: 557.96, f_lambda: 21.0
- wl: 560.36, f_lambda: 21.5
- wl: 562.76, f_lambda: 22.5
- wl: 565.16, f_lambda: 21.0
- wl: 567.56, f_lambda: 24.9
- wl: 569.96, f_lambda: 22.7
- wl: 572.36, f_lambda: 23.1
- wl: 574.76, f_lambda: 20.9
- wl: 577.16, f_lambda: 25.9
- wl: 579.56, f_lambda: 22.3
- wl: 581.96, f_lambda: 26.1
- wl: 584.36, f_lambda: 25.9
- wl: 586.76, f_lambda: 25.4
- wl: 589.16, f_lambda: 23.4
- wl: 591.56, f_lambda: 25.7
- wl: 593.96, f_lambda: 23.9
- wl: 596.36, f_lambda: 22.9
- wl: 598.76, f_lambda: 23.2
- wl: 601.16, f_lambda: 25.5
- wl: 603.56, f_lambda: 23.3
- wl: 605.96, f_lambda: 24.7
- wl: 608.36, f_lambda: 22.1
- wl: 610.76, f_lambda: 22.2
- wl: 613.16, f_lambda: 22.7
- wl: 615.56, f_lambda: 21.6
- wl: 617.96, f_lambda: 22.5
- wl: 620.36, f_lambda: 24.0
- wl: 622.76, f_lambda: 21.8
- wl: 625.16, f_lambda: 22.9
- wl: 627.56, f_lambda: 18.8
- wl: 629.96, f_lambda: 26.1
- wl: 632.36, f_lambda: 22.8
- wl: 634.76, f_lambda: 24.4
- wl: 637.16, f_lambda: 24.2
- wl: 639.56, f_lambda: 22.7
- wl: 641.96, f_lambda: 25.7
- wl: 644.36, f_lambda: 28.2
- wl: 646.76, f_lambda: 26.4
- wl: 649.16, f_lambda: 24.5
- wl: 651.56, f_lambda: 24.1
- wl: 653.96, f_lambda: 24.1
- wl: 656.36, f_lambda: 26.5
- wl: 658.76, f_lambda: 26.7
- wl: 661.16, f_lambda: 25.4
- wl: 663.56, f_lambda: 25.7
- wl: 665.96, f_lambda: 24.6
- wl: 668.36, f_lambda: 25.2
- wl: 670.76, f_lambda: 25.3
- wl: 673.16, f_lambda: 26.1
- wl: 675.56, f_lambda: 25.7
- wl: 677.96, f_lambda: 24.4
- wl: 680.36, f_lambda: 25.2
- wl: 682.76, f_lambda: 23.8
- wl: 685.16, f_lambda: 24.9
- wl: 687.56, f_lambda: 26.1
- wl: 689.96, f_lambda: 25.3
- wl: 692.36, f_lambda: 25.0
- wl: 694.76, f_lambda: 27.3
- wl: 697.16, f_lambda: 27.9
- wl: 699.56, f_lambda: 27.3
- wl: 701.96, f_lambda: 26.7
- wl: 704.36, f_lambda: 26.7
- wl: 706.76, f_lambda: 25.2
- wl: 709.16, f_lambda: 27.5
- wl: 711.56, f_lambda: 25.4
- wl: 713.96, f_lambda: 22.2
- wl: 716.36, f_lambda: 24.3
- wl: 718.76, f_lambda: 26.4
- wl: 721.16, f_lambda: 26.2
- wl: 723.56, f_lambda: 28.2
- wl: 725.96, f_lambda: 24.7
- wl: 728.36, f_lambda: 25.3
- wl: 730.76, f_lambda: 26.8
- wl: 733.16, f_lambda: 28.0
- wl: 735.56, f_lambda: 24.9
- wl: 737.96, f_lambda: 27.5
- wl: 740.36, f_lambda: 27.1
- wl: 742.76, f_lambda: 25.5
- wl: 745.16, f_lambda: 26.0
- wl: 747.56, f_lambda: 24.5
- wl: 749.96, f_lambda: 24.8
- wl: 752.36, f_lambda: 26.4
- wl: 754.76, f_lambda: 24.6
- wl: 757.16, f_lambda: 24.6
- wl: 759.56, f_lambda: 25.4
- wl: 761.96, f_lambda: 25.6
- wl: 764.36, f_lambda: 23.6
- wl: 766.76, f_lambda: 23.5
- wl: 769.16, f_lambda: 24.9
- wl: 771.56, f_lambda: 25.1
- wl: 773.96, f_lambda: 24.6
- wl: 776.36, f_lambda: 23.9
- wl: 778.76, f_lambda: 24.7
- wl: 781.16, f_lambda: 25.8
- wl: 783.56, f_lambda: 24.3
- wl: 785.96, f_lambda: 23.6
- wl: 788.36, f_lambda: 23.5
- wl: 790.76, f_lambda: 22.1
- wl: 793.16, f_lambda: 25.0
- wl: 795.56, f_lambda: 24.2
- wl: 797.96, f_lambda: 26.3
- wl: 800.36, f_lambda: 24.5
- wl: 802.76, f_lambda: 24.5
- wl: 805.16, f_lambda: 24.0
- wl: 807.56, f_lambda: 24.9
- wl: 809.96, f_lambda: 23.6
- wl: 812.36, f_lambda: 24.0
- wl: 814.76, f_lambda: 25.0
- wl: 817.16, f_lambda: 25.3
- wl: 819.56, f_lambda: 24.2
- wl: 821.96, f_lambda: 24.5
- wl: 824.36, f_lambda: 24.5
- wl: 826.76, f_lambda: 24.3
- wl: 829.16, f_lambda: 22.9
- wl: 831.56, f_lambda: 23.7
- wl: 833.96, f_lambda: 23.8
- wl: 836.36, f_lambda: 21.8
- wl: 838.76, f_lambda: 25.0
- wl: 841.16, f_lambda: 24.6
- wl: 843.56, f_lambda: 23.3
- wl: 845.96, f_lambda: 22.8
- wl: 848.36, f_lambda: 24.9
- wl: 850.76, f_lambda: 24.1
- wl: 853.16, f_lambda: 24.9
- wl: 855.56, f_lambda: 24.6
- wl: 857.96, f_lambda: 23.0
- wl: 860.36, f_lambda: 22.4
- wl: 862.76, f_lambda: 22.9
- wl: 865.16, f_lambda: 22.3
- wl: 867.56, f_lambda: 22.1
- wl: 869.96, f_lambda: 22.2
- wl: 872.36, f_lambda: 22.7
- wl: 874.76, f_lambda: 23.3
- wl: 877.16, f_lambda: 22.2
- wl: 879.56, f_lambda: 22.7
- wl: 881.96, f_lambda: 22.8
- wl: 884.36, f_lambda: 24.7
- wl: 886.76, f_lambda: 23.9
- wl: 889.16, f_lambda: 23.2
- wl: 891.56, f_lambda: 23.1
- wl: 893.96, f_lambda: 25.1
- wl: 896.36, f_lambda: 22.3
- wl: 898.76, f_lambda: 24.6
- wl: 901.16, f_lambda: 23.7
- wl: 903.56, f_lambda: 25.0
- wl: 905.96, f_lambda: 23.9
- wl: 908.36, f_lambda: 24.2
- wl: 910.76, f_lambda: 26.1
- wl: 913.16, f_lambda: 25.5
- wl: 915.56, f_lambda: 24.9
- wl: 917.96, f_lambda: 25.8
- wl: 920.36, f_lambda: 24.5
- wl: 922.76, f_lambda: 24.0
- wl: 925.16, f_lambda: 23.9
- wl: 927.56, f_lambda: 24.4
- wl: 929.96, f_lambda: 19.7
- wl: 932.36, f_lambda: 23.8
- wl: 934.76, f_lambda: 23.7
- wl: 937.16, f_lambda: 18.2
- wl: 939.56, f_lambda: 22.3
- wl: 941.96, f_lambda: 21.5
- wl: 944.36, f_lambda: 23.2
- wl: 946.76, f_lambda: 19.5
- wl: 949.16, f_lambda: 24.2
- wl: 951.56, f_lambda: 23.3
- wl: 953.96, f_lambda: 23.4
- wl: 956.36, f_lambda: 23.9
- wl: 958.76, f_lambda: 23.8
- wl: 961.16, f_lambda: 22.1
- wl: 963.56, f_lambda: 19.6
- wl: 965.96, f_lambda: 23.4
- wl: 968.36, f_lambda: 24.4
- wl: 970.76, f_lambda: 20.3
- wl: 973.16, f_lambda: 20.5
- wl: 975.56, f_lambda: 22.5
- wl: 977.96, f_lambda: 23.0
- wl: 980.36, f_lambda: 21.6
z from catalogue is 0.213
